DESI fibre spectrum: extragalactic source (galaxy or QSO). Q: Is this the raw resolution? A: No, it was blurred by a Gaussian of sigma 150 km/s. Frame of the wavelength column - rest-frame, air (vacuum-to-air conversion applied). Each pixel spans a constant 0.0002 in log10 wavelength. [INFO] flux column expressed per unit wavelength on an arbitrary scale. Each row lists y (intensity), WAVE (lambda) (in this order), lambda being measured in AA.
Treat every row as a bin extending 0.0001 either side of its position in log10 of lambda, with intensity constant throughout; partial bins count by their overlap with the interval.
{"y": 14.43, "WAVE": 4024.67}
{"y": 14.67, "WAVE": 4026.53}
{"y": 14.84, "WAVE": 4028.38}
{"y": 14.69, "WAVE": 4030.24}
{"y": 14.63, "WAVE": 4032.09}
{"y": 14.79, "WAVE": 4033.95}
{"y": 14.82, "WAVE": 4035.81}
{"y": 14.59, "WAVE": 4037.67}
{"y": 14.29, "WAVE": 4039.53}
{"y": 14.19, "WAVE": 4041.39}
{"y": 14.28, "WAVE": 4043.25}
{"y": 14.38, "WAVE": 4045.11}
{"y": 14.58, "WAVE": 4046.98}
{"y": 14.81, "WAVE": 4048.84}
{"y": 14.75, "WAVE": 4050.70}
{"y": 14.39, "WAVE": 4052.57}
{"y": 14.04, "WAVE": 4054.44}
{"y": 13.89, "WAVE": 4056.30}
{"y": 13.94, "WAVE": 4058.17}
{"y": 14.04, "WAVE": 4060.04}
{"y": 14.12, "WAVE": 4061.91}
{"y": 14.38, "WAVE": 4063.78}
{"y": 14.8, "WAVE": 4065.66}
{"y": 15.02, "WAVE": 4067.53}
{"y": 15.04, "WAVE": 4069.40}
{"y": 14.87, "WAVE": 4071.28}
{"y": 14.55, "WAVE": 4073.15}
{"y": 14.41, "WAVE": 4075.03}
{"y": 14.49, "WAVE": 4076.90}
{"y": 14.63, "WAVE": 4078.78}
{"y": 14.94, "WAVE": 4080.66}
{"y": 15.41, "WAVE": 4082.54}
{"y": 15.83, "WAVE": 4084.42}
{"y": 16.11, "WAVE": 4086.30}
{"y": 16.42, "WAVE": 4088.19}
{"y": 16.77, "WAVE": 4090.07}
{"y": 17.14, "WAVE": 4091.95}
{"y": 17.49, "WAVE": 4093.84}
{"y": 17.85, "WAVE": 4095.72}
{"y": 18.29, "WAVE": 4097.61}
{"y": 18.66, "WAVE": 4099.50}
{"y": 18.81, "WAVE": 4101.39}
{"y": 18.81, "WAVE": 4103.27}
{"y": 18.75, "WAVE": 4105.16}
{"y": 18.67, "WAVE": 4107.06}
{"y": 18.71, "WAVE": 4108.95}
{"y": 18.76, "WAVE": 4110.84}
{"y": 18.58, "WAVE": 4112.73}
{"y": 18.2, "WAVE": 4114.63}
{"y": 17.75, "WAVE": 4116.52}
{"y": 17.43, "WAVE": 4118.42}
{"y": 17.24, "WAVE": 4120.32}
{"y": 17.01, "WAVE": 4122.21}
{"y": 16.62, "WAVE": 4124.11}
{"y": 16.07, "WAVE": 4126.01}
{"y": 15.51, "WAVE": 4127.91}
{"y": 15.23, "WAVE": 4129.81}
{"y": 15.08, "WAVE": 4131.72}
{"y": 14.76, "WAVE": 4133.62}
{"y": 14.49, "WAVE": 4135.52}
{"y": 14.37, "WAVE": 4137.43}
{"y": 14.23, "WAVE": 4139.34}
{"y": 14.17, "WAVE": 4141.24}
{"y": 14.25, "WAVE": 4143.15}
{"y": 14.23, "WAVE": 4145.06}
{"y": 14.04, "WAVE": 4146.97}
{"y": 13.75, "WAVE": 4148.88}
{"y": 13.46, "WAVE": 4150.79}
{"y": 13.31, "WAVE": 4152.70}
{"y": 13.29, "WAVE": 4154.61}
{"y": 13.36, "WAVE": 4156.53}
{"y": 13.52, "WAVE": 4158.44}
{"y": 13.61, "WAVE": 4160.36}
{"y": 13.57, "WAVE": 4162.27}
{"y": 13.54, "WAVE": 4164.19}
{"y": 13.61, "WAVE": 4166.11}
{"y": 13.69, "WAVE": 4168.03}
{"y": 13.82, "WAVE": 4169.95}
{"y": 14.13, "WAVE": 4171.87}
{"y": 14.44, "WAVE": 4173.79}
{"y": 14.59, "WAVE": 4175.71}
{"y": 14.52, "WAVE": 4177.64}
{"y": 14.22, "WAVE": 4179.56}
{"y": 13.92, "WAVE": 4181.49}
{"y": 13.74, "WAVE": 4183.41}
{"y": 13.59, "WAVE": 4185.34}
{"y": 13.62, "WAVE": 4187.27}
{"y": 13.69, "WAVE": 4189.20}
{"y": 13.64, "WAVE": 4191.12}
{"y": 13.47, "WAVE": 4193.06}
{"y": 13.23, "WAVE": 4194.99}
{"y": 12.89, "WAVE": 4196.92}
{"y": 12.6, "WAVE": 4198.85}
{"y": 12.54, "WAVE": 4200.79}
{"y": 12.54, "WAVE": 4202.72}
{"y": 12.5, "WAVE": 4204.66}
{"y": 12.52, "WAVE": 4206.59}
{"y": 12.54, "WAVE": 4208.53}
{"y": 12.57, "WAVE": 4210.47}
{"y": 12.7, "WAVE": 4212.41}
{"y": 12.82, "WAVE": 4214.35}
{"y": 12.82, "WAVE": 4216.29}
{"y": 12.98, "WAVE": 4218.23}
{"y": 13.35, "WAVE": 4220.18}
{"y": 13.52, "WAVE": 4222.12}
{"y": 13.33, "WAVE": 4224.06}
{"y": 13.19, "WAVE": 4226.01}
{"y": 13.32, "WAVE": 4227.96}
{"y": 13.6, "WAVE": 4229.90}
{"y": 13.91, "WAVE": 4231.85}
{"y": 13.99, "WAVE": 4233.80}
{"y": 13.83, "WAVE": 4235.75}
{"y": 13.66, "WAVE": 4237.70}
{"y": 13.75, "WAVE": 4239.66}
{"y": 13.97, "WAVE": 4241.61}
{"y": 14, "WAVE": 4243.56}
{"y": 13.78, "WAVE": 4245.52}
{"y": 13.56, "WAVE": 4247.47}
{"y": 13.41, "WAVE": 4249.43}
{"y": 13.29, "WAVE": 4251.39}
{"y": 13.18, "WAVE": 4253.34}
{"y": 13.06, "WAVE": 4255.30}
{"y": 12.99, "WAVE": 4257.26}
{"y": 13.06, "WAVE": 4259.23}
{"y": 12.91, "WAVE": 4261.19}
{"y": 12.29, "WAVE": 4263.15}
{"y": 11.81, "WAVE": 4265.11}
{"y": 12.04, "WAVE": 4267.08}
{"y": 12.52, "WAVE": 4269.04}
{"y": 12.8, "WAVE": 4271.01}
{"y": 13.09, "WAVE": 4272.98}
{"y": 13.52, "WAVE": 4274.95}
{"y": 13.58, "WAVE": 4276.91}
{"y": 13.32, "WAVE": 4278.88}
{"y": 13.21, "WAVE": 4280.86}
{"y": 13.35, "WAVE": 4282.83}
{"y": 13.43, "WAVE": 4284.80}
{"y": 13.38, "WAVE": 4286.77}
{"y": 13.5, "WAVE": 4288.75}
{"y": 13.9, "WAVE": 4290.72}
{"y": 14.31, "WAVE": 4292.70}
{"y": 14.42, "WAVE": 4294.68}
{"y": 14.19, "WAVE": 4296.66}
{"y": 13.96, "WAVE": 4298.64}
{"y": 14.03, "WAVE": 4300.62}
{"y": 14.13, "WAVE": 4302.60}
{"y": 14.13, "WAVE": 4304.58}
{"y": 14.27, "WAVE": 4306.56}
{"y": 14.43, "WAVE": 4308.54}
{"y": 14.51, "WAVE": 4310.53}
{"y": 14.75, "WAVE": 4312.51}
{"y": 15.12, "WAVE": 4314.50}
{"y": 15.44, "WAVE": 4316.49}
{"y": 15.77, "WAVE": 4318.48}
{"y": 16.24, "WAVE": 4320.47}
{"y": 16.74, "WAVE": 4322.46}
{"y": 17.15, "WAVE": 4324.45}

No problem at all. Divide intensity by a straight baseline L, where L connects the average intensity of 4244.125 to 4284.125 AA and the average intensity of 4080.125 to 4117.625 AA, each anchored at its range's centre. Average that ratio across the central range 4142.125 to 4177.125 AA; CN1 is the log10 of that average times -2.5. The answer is 0.16 mag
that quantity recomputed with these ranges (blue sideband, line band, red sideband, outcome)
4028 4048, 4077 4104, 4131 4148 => -0.17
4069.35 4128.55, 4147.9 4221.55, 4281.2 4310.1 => 0.17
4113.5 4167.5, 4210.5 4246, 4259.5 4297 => 0.03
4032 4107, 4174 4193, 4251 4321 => 0.05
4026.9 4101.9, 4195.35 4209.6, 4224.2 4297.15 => 0.11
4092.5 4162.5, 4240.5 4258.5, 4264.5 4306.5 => 0.05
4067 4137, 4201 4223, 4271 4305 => 0.16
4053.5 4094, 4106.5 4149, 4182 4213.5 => -0.13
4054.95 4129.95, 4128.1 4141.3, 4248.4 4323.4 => 0.08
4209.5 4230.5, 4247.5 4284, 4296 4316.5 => 0.07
